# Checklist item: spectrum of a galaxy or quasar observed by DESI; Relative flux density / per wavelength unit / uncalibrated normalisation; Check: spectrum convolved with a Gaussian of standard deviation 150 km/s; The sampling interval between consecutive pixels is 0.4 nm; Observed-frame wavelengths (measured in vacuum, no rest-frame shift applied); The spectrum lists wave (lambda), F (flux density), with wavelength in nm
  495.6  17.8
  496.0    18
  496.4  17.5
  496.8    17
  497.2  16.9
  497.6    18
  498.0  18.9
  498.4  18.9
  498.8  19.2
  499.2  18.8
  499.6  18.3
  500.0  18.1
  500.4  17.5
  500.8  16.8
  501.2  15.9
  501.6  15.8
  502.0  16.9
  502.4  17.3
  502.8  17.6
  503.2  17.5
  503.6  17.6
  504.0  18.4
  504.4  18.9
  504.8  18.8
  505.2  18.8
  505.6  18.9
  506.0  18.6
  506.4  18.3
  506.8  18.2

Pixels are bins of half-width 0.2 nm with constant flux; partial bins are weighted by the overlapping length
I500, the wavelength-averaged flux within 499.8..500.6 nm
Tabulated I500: 17.8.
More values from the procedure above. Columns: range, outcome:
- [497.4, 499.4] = 18.8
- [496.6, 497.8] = 17.3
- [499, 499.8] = 18.6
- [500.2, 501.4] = 16.7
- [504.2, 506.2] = 18.8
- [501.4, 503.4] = 17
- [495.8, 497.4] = 17.4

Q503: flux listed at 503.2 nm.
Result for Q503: 17.5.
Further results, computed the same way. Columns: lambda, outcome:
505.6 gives 18.9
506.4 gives 18.3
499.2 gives 18.8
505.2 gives 18.8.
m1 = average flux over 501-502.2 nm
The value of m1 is 16.2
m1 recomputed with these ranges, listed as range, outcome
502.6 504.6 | 18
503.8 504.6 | 18.6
